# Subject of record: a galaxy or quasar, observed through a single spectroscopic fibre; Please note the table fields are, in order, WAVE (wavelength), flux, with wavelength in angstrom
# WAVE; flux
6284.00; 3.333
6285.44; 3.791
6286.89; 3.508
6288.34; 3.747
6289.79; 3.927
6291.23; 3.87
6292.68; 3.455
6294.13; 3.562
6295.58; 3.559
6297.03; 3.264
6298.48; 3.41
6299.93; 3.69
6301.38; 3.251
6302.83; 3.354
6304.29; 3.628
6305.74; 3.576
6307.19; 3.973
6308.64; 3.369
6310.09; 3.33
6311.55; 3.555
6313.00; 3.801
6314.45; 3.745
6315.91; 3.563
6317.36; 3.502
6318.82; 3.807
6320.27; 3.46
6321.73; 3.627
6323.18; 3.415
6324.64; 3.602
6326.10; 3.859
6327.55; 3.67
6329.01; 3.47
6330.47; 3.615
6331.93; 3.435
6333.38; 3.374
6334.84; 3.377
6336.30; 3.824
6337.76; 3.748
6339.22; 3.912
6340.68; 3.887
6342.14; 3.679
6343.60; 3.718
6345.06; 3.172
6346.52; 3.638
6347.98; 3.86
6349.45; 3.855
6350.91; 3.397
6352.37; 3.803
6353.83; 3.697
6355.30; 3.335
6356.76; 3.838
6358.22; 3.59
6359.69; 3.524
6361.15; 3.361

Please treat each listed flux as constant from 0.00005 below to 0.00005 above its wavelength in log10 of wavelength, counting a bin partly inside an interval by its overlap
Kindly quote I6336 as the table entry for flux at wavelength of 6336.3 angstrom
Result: 3.824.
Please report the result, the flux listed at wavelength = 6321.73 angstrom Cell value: 3.627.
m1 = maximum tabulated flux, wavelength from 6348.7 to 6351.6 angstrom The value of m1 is 3.855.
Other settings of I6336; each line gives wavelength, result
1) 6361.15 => 3.361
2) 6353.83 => 3.697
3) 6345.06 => 3.172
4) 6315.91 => 3.563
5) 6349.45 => 3.855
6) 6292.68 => 3.455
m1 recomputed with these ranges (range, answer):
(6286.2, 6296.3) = 3.927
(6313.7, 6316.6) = 3.745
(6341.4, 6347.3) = 3.718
